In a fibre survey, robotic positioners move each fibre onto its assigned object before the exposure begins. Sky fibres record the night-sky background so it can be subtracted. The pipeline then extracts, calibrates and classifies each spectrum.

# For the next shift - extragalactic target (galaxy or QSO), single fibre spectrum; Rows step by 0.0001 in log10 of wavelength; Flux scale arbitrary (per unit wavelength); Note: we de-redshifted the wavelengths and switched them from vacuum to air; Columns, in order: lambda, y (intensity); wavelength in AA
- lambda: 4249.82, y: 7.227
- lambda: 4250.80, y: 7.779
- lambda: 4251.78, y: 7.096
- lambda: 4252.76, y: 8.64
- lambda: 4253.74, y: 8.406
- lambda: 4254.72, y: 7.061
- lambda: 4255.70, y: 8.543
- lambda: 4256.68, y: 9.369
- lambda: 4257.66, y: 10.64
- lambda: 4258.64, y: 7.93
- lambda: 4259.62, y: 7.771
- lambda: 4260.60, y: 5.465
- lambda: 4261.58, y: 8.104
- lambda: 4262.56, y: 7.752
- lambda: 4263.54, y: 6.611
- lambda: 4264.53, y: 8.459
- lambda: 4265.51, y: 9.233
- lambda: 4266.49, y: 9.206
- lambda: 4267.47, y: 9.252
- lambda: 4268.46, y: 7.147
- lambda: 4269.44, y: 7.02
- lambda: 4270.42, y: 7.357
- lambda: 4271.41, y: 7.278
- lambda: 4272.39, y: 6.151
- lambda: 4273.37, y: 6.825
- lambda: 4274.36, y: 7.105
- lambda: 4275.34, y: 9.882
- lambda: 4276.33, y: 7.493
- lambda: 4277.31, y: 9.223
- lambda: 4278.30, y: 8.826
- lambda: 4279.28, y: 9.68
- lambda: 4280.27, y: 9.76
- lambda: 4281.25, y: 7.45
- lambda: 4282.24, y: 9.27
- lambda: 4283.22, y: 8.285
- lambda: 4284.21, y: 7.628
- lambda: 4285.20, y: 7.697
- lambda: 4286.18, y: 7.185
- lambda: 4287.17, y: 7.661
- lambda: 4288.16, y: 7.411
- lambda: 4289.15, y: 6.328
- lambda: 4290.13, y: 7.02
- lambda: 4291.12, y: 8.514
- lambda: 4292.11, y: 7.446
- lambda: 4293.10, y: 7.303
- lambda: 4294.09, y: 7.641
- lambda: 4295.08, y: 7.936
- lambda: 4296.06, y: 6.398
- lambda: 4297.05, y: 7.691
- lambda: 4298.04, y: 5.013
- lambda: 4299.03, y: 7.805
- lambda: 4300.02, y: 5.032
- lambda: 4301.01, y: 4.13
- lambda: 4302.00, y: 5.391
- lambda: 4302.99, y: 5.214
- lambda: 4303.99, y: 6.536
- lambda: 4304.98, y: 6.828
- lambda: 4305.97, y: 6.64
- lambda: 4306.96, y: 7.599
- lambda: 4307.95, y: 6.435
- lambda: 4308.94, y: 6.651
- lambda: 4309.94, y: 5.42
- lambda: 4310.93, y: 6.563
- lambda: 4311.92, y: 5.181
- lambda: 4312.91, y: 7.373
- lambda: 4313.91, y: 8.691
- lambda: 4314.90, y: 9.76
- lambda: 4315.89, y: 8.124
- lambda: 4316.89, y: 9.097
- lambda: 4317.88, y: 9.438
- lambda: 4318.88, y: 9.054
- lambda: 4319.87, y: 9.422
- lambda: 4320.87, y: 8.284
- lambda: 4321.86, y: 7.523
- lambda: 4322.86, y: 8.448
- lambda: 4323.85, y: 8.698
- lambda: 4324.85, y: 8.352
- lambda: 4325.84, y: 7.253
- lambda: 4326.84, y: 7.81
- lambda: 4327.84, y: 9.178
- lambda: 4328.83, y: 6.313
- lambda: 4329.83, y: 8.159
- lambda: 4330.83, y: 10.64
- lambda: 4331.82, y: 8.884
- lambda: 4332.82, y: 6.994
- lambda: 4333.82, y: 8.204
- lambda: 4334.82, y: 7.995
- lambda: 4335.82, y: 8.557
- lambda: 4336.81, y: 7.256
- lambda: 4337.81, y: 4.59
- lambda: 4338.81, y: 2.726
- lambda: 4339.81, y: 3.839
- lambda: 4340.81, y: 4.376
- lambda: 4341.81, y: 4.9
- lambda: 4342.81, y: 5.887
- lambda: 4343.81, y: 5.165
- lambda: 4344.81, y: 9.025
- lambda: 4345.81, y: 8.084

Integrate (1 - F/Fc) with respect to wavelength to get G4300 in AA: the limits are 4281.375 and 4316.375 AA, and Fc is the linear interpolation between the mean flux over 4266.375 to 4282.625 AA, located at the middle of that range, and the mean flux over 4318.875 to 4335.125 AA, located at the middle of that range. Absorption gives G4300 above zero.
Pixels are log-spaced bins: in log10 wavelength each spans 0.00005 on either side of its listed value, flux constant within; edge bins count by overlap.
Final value 5.0 AA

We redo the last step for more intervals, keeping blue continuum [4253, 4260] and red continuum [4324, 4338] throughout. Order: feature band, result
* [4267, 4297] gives 1.96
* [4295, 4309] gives 3.24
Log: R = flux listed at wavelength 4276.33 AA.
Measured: 7.493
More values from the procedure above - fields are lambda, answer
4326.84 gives 7.81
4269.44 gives 7.02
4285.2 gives 7.697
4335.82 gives 8.557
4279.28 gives 9.68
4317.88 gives 9.438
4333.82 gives 8.204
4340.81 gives 4.376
